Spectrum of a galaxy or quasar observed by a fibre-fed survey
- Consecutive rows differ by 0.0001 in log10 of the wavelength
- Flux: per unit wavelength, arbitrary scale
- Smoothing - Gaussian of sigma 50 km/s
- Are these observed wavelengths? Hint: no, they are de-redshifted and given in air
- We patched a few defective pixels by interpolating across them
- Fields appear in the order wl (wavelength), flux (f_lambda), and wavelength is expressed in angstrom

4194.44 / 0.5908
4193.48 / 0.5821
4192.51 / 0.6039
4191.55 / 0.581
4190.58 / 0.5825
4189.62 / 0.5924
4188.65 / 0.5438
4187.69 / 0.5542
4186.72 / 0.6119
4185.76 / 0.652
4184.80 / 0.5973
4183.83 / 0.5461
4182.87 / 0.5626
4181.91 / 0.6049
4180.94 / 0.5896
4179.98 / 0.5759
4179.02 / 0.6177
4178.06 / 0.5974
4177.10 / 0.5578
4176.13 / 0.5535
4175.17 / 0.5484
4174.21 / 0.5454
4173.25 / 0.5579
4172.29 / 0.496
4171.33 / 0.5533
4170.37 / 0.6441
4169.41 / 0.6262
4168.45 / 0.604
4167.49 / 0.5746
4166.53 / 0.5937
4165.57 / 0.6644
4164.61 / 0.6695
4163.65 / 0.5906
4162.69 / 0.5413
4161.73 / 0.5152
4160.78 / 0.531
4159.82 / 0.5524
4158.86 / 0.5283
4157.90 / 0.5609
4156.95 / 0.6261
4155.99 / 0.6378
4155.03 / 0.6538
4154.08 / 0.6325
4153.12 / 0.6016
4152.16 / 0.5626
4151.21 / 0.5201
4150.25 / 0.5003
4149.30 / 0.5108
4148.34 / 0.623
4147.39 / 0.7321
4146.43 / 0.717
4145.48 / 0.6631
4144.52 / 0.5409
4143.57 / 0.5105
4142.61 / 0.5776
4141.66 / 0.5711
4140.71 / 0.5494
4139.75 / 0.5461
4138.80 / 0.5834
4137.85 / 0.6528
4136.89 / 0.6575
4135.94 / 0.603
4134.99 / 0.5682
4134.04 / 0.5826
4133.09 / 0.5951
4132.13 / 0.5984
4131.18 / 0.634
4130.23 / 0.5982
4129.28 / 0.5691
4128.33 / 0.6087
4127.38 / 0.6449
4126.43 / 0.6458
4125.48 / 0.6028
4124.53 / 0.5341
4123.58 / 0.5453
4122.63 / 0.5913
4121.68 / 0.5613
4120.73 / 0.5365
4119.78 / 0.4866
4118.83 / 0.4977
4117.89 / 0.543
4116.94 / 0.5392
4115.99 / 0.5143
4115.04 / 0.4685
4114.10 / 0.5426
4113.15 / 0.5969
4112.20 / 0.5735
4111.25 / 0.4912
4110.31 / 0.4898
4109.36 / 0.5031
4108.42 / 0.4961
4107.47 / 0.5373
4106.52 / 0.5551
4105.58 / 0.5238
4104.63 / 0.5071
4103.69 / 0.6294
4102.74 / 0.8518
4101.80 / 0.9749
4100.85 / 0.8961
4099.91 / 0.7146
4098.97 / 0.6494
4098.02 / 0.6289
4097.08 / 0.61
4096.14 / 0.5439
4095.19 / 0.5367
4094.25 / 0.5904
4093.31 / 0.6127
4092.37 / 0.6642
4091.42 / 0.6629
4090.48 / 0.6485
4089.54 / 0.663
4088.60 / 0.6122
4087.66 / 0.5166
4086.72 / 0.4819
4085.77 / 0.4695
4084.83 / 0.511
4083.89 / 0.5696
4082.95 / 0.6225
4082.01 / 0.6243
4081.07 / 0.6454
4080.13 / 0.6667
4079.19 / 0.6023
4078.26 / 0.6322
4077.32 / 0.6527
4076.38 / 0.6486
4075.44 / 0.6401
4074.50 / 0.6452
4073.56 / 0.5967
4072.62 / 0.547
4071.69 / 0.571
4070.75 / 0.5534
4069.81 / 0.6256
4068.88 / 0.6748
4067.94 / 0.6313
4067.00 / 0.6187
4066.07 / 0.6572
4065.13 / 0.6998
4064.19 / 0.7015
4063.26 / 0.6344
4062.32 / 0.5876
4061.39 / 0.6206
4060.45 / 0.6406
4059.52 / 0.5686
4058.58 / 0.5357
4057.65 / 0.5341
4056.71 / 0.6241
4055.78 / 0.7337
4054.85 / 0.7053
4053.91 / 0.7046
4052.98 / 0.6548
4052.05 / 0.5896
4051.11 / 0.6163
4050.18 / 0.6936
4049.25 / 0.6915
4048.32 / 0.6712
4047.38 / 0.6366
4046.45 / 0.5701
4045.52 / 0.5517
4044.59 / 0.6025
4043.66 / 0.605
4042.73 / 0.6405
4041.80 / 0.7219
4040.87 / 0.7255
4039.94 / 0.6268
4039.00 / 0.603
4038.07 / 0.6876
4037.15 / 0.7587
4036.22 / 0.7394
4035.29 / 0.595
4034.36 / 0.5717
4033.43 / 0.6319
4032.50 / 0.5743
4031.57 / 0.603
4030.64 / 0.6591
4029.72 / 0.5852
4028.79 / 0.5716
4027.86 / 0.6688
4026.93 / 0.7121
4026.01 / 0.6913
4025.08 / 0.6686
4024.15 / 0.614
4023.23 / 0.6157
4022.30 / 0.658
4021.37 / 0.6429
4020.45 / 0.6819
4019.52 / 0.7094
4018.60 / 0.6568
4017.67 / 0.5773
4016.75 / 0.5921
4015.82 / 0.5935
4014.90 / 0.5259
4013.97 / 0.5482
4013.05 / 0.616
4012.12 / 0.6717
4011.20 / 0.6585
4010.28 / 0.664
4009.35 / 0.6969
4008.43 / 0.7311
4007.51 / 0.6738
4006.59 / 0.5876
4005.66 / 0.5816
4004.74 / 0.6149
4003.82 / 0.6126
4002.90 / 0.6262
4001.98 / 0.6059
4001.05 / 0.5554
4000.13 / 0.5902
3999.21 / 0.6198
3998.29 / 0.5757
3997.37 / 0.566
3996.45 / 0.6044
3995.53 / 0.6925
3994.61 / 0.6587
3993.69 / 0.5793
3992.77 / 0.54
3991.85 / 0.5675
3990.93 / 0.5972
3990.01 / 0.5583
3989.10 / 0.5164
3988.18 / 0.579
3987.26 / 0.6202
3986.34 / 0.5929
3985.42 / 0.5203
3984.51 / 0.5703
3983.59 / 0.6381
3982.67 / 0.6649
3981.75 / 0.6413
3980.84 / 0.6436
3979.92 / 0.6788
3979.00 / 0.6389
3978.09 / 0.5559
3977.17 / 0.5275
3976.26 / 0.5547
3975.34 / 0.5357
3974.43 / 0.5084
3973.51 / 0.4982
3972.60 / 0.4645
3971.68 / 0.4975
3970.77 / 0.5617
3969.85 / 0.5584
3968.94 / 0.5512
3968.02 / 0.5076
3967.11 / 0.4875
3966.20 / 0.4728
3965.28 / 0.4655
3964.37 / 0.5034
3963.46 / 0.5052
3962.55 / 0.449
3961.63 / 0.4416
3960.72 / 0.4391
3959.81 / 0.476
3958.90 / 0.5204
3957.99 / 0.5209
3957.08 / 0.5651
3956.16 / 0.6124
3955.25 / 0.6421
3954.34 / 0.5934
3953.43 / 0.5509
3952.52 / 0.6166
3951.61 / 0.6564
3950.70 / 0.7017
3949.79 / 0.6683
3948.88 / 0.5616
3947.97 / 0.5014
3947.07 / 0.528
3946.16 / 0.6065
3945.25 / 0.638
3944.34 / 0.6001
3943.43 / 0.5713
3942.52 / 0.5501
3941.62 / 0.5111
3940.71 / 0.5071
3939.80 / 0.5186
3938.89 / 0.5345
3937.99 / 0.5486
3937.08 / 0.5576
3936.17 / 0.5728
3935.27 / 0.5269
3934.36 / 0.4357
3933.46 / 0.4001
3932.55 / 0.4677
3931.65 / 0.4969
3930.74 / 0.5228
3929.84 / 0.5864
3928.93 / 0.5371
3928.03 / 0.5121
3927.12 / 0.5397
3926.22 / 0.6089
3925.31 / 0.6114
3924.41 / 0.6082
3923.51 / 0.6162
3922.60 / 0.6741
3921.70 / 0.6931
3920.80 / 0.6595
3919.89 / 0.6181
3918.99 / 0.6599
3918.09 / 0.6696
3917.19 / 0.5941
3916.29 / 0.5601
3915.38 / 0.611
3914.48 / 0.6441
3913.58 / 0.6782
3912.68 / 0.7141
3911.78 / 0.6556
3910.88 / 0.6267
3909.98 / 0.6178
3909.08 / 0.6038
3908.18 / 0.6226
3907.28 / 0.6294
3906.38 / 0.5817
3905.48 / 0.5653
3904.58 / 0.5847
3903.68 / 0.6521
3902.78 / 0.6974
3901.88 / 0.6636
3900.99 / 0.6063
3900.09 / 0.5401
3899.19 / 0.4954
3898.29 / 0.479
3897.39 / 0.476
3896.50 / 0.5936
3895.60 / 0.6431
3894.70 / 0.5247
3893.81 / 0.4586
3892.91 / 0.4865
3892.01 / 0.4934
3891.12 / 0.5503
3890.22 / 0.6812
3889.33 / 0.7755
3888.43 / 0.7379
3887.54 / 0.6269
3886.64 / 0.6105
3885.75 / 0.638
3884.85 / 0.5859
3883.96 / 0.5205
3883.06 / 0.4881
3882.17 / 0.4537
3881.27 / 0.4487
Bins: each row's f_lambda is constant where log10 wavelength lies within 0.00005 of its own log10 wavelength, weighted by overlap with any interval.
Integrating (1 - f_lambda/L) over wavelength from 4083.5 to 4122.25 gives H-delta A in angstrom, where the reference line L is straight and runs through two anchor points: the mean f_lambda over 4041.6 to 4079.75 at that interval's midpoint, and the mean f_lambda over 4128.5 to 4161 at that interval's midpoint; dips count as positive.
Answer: 1.6 angstrom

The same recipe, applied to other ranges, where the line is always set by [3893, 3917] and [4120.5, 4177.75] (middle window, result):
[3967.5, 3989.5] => 0.9 angstrom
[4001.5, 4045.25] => -3.5 angstrom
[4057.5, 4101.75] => -2.3 angstrom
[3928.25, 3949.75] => 2.1 angstrom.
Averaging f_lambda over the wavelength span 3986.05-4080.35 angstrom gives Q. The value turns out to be 0.627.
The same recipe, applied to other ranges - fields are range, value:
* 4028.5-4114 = 0.622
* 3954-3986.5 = 0.544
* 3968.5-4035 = 0.605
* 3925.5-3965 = 0.544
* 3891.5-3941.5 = 0.577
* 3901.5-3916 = 0.633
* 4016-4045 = 0.644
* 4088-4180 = 0.591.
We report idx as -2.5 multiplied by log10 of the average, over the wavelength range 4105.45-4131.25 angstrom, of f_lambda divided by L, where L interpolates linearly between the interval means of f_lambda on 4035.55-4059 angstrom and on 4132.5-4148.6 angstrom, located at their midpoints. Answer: 0.12 mag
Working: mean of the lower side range 0.649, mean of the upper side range 0.604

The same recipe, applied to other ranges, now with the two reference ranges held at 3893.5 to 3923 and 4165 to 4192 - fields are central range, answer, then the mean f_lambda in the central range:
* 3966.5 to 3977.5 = 0.16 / 0.521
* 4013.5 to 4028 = -0.06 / 0.634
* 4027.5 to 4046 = -0.07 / 0.636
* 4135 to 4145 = 0.02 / 0.579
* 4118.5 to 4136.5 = 0.02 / 0.58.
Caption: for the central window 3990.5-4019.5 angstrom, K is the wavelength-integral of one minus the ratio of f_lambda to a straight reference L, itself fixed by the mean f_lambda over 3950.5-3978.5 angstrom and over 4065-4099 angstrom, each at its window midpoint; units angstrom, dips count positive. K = -2.9 angstrom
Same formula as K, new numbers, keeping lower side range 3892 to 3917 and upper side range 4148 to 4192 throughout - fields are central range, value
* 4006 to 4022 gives -1.37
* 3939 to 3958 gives 0.22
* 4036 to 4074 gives -3.40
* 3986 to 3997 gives -0.08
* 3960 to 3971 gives 1.78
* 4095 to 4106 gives -1.76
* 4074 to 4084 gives -0.86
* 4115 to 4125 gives 0.87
